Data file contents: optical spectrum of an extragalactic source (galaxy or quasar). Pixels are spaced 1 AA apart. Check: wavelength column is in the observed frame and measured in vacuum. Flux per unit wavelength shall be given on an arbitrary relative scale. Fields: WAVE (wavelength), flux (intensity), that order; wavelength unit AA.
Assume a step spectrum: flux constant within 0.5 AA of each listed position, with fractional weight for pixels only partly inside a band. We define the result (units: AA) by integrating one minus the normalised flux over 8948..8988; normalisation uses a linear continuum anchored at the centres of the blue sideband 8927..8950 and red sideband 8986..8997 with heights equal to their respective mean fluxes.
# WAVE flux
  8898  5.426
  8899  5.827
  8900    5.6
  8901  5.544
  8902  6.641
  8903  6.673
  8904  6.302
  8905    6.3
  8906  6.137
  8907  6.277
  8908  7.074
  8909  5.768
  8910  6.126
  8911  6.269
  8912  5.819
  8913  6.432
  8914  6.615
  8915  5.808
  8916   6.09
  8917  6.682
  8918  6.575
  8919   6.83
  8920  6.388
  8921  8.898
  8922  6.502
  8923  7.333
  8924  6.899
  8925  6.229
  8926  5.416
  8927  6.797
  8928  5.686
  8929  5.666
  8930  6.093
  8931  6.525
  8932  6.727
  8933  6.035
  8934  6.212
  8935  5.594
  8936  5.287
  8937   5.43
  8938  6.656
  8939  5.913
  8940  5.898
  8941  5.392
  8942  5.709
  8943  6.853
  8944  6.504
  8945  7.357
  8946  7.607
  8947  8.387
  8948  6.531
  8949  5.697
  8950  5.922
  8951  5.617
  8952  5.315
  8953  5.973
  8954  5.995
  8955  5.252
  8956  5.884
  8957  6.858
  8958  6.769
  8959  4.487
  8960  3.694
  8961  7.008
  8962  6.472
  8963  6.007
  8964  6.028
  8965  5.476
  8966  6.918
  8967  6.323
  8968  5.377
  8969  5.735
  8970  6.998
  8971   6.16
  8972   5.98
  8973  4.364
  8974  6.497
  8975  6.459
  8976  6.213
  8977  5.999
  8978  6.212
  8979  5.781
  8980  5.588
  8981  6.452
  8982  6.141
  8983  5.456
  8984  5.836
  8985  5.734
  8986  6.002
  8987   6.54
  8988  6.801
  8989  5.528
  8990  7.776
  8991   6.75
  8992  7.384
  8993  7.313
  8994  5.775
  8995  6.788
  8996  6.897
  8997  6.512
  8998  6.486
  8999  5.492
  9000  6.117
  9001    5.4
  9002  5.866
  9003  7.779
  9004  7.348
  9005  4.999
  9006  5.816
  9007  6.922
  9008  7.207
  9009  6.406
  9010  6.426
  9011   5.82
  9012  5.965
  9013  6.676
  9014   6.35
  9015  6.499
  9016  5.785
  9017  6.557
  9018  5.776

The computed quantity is 3.48 AA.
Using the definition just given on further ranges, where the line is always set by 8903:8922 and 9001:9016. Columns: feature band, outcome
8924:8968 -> 2.33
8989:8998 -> -0.57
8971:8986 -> 1.14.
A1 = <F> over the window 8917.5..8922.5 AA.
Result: 7.04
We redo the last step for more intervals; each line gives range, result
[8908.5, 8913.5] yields 6.08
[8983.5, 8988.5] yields 6.18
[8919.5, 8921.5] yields 7.64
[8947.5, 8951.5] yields 5.94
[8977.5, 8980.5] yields 5.86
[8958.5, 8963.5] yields 5.53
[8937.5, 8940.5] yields 6.16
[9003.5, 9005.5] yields 6.17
